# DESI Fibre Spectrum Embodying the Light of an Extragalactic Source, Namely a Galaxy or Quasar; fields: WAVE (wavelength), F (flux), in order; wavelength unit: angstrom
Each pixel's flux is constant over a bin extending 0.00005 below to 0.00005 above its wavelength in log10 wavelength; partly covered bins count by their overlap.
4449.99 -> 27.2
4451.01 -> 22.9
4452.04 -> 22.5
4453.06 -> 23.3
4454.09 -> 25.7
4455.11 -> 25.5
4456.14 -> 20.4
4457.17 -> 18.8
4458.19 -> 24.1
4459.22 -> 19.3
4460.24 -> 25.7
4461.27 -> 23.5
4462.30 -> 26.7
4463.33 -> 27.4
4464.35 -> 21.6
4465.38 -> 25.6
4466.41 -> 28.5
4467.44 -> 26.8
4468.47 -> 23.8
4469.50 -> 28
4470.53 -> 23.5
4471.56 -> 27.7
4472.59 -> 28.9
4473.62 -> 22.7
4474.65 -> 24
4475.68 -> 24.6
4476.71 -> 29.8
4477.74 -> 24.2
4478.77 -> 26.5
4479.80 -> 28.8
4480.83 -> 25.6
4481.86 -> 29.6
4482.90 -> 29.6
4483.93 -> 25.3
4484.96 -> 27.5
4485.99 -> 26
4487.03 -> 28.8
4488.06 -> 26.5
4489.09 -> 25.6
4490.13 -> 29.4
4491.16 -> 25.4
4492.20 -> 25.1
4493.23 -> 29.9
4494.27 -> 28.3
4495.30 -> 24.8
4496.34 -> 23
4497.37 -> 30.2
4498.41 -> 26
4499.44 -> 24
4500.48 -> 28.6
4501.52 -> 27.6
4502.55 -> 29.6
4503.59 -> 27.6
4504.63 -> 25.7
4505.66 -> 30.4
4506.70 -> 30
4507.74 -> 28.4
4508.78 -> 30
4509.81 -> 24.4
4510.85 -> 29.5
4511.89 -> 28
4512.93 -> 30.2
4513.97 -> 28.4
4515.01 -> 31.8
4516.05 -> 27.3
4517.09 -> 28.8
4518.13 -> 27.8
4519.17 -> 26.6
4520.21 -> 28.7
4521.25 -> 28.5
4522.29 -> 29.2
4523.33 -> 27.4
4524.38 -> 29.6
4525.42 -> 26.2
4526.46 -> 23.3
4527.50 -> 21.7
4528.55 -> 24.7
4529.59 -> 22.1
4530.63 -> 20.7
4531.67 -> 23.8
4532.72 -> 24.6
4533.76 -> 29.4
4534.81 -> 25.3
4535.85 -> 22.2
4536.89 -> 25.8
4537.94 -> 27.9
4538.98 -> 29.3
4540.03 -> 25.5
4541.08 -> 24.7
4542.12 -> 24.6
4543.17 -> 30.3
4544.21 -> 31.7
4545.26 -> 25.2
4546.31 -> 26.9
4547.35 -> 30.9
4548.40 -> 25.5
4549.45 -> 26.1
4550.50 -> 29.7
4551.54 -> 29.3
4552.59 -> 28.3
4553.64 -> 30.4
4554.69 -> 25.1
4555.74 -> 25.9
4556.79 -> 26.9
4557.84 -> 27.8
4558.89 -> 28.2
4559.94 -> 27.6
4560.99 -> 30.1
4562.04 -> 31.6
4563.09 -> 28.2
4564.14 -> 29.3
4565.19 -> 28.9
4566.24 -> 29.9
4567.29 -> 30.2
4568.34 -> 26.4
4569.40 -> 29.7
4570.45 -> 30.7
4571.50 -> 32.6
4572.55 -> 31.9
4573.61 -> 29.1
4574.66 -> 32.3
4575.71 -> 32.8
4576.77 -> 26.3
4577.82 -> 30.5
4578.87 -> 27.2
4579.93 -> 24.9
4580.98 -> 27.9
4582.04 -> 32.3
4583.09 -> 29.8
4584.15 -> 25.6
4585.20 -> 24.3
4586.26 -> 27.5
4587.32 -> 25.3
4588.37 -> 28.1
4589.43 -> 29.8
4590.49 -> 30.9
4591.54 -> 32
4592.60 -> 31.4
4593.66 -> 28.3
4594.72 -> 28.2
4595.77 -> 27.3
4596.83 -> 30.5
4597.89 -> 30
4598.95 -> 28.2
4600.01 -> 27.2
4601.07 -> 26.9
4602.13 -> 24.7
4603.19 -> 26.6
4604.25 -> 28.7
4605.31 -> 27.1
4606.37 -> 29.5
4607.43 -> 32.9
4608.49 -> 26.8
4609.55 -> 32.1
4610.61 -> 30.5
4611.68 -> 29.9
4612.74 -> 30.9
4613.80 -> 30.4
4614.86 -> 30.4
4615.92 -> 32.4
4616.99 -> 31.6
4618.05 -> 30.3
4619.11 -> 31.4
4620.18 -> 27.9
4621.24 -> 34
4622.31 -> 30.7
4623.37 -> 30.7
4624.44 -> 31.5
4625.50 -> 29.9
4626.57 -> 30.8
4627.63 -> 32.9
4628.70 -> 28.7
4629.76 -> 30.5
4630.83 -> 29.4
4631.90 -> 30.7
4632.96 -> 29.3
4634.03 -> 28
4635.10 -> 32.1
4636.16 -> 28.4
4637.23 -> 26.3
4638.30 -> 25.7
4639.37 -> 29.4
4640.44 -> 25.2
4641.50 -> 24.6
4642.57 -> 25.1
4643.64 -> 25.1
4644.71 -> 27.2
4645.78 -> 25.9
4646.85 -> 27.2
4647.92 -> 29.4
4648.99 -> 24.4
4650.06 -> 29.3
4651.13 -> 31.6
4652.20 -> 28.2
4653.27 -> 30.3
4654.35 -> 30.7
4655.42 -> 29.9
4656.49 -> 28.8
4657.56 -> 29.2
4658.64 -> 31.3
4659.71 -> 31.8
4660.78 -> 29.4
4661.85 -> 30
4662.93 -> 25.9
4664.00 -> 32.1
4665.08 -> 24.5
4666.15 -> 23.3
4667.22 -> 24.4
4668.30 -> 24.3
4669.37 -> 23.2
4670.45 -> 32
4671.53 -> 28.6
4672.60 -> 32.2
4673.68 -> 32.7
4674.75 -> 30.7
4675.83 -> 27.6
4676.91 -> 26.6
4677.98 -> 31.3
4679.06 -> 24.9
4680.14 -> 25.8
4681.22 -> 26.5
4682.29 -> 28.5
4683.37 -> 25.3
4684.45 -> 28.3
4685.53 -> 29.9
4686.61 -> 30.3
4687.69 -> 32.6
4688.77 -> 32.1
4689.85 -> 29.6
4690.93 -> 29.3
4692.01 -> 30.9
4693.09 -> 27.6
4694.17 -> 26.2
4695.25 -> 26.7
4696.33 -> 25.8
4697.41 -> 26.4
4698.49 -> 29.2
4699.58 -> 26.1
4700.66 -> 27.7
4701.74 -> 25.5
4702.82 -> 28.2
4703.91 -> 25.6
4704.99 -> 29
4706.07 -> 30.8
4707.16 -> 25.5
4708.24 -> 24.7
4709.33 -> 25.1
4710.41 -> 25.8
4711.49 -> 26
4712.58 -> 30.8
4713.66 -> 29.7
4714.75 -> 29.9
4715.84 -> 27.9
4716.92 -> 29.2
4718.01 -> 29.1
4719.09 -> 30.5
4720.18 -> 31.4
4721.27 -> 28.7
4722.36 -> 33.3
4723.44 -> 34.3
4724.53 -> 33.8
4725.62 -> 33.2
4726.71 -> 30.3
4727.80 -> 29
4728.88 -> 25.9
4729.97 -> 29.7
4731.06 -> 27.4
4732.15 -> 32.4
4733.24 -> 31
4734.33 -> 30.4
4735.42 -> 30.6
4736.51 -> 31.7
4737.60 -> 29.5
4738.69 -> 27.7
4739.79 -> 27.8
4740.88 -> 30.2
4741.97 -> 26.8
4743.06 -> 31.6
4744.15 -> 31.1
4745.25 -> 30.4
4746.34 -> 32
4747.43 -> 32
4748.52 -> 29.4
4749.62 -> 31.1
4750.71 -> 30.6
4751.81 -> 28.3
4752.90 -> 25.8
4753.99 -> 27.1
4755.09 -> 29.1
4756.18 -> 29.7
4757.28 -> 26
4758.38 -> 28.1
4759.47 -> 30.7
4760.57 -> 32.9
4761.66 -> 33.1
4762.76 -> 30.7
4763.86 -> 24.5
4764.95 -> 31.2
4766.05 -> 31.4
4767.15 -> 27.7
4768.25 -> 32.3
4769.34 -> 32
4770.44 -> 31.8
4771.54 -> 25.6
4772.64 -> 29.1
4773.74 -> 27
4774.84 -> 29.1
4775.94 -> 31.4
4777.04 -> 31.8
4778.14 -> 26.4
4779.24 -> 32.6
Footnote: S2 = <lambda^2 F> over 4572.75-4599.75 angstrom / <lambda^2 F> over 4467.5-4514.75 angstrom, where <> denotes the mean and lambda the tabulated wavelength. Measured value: 1.1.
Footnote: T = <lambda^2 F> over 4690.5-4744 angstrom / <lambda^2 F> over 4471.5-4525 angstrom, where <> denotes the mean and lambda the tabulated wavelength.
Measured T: 1.15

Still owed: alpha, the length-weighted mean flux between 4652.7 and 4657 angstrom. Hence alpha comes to 29.9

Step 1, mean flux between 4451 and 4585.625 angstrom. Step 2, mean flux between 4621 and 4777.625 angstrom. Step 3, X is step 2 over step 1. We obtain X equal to 1.1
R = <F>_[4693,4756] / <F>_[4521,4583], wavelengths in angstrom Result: 1.0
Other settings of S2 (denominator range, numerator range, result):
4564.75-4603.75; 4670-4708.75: 1.03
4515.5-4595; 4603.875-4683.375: 1.08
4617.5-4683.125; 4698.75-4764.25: 1.06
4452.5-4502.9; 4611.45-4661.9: 1.21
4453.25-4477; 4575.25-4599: 1.22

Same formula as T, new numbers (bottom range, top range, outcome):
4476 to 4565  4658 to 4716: 1.11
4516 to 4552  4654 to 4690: 1.14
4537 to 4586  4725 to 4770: 1.14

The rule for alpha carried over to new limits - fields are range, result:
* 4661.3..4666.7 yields 27.2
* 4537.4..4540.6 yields 27.4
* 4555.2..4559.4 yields 27.2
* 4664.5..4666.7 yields 24.1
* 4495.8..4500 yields 25.8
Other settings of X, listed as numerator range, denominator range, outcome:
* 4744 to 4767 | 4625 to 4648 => 1.05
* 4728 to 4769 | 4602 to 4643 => 1.01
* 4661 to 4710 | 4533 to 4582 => 0.98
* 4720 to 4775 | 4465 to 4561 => 1.11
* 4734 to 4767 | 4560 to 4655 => 1.02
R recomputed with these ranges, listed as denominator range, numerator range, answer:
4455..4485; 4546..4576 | 1.14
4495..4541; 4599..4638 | 1.11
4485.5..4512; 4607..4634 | 1.12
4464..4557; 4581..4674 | 1.07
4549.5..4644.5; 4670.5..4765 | 1.00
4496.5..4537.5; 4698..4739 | 1.08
